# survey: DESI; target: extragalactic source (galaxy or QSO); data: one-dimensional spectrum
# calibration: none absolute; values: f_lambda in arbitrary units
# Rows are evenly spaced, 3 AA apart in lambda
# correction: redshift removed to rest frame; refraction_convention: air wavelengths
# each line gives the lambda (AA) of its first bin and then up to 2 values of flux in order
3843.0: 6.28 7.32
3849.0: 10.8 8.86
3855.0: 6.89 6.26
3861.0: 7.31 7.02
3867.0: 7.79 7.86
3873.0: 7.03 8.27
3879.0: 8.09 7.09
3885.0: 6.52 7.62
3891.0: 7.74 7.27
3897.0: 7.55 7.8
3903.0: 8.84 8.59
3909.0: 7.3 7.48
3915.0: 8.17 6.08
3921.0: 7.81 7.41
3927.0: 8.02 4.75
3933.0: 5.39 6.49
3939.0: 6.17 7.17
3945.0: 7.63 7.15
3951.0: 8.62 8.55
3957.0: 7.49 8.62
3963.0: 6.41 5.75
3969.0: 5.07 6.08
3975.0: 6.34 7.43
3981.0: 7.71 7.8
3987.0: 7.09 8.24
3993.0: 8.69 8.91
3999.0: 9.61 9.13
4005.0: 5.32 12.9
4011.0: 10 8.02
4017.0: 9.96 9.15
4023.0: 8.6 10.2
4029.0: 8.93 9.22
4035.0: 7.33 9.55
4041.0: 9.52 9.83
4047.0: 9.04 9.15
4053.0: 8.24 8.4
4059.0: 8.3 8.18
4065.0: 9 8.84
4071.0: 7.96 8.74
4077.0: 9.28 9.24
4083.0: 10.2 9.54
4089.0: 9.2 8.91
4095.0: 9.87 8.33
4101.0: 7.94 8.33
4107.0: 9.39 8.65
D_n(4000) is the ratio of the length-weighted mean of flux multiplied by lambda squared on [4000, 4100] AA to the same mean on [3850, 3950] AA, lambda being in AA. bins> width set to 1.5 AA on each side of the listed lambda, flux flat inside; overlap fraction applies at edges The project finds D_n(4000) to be 1.33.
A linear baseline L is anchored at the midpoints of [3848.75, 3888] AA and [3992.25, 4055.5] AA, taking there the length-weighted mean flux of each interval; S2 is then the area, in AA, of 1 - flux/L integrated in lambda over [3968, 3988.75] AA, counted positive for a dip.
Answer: 4.35 AA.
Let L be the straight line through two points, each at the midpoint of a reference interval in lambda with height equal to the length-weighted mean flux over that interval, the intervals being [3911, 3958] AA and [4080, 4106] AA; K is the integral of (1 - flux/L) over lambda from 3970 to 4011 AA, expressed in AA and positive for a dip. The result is -1.5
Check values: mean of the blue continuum 7.14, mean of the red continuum 9.06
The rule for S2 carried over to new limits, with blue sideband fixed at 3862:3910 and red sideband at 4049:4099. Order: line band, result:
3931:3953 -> 3.0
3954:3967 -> 1.4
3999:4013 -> -1.4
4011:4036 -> -1.3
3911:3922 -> 0.7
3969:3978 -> 2.2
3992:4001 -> -0.8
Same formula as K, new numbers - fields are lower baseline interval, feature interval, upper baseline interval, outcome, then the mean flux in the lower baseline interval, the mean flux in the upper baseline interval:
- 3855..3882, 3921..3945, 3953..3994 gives 2.1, 7.4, 7.2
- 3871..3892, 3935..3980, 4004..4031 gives 7.8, 7.48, 9.3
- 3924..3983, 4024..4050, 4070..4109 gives -3.2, 6.91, 9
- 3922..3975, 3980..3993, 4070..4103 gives -0.6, 6.86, 9.02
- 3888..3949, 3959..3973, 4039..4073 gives 2.6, 7.25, 8.78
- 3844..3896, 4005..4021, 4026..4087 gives -1.8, 7.62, 8.95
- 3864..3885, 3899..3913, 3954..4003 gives -0.9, 7.56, 7.54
